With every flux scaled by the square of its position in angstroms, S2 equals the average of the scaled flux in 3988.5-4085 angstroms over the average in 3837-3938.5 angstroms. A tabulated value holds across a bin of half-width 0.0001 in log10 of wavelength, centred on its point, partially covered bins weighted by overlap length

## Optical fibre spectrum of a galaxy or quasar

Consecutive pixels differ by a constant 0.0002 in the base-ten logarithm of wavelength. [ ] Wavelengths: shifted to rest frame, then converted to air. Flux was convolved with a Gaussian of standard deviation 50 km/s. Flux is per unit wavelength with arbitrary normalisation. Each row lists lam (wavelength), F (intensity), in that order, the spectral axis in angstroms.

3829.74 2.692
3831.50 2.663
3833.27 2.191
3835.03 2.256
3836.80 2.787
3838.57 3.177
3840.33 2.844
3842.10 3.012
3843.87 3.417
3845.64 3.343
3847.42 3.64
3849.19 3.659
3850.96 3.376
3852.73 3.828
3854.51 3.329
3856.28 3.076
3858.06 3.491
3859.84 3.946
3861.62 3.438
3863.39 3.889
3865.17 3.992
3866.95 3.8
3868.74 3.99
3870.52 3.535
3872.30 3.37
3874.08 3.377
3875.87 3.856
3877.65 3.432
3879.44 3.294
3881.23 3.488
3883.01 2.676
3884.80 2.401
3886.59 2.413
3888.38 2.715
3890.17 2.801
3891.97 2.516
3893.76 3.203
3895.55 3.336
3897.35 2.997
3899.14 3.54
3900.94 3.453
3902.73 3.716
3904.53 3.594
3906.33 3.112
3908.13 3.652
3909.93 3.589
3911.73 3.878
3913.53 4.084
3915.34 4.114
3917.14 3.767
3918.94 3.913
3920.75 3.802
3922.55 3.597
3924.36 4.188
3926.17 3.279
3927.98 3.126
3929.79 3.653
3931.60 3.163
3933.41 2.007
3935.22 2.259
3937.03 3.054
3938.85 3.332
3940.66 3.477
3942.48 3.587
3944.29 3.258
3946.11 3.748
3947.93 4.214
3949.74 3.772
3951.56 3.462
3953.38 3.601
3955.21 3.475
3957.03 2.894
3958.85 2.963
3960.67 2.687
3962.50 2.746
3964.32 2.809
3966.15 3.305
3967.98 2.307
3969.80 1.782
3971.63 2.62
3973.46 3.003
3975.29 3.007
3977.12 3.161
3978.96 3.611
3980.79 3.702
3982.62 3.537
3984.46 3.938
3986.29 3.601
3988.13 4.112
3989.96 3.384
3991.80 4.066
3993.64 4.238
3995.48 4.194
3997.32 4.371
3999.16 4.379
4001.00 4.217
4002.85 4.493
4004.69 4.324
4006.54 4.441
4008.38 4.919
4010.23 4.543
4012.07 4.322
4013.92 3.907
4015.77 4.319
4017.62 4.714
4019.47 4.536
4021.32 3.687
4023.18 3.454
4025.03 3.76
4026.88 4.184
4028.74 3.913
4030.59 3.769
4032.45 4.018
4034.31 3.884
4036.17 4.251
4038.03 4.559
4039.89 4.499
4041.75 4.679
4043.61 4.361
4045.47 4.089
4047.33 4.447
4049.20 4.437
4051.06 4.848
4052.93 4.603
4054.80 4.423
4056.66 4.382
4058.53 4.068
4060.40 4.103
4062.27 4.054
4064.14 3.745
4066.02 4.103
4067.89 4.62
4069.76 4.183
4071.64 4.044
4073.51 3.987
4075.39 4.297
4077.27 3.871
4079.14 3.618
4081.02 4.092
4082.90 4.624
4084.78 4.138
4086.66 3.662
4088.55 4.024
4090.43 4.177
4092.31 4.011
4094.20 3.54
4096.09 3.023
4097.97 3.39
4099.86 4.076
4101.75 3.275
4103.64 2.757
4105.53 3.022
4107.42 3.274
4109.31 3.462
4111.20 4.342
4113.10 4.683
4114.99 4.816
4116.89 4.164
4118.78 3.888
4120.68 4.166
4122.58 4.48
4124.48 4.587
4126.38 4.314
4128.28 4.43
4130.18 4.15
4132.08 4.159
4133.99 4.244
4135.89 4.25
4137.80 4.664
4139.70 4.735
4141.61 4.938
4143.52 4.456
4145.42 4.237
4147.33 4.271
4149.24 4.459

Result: 1.35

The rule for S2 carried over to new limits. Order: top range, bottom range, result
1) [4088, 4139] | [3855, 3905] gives 1.34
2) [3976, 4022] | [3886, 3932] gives 1.25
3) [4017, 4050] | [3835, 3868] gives 1.34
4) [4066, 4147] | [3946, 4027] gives 1.17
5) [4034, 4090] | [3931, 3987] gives 1.41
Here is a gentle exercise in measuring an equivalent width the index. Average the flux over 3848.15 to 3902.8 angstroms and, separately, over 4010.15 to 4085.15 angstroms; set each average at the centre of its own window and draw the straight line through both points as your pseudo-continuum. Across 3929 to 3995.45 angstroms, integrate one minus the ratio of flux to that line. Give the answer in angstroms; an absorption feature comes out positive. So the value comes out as 8.8 angstroms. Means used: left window 3.35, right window 4.2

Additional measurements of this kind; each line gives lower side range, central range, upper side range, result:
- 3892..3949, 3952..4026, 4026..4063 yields 4.7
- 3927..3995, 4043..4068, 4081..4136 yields -3.9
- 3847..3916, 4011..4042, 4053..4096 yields -1.8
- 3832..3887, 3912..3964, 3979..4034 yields 4.5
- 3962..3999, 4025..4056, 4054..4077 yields -2.8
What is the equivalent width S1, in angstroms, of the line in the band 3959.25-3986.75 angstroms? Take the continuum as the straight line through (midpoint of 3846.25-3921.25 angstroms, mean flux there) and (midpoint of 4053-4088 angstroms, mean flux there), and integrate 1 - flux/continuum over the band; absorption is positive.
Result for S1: 5.3 angstroms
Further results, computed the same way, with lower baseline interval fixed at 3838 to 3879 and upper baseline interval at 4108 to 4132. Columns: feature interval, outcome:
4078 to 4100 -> 1.7 angstroms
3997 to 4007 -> -1.1 angstroms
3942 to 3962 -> 2.0 angstroms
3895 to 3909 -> 0.8 angstroms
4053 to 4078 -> -0.3 angstroms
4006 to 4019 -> -1.6 angstroms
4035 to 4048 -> -1.2 angstroms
